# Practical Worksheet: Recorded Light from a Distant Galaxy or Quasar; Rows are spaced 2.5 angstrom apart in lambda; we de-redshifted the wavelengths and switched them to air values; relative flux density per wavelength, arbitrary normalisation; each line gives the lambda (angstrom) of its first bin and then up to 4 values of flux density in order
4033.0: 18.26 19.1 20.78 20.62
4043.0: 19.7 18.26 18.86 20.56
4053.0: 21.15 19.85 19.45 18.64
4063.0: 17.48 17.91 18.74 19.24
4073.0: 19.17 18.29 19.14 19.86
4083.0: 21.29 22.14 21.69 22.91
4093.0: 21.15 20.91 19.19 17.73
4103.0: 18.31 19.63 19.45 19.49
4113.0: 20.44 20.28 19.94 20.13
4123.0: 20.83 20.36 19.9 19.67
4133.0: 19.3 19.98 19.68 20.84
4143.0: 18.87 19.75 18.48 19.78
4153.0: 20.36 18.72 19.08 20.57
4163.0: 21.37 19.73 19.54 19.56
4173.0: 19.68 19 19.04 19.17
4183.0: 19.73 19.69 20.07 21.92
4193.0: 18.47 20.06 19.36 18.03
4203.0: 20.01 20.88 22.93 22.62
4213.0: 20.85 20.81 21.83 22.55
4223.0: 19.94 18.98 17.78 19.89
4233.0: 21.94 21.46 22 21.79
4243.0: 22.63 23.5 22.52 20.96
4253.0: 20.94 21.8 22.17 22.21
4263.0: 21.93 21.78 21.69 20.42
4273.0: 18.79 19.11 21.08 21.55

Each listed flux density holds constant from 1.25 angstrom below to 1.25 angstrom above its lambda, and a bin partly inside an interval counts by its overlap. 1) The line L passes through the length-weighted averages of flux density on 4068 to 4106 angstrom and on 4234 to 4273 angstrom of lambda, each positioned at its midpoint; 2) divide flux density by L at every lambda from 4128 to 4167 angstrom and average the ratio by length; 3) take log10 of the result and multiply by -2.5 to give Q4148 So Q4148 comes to 0.048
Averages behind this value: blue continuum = 20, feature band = 19.7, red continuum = 21.8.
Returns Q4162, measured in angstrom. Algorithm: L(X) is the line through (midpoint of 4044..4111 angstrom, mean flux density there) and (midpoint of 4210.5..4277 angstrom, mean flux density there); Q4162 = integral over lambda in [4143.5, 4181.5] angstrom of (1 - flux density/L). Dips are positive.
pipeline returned 1.6 angstrom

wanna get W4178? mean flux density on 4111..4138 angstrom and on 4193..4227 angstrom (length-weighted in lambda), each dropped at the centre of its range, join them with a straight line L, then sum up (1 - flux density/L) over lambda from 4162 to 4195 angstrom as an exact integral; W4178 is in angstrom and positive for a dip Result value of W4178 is 1.0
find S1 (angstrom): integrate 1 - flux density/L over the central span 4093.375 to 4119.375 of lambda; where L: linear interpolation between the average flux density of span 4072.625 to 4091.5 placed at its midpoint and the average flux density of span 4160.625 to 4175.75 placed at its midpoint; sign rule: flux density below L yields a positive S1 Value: 1.0 angstrom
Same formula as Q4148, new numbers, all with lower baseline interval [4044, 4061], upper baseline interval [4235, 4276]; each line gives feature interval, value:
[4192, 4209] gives 0.057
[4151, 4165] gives 0.033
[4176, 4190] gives 0.065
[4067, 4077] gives 0.051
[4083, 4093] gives -0.107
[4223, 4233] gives 0.101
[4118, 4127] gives -0.005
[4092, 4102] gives 0.018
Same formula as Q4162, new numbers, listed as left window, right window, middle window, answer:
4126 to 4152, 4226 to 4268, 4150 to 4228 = 1.6 angstrom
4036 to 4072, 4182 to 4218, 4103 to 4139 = 0.0 angstrom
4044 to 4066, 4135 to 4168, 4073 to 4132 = -1.9 angstrom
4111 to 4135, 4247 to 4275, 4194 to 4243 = 0.4 angstrom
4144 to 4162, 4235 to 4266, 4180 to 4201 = 0.8 angstrom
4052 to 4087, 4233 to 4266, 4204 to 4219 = -0.1 angstrom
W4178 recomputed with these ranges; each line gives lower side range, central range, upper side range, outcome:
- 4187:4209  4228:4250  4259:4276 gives -1.1 angstrom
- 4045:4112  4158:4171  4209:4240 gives 0.2 angstrom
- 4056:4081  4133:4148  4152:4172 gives 0.0 angstrom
